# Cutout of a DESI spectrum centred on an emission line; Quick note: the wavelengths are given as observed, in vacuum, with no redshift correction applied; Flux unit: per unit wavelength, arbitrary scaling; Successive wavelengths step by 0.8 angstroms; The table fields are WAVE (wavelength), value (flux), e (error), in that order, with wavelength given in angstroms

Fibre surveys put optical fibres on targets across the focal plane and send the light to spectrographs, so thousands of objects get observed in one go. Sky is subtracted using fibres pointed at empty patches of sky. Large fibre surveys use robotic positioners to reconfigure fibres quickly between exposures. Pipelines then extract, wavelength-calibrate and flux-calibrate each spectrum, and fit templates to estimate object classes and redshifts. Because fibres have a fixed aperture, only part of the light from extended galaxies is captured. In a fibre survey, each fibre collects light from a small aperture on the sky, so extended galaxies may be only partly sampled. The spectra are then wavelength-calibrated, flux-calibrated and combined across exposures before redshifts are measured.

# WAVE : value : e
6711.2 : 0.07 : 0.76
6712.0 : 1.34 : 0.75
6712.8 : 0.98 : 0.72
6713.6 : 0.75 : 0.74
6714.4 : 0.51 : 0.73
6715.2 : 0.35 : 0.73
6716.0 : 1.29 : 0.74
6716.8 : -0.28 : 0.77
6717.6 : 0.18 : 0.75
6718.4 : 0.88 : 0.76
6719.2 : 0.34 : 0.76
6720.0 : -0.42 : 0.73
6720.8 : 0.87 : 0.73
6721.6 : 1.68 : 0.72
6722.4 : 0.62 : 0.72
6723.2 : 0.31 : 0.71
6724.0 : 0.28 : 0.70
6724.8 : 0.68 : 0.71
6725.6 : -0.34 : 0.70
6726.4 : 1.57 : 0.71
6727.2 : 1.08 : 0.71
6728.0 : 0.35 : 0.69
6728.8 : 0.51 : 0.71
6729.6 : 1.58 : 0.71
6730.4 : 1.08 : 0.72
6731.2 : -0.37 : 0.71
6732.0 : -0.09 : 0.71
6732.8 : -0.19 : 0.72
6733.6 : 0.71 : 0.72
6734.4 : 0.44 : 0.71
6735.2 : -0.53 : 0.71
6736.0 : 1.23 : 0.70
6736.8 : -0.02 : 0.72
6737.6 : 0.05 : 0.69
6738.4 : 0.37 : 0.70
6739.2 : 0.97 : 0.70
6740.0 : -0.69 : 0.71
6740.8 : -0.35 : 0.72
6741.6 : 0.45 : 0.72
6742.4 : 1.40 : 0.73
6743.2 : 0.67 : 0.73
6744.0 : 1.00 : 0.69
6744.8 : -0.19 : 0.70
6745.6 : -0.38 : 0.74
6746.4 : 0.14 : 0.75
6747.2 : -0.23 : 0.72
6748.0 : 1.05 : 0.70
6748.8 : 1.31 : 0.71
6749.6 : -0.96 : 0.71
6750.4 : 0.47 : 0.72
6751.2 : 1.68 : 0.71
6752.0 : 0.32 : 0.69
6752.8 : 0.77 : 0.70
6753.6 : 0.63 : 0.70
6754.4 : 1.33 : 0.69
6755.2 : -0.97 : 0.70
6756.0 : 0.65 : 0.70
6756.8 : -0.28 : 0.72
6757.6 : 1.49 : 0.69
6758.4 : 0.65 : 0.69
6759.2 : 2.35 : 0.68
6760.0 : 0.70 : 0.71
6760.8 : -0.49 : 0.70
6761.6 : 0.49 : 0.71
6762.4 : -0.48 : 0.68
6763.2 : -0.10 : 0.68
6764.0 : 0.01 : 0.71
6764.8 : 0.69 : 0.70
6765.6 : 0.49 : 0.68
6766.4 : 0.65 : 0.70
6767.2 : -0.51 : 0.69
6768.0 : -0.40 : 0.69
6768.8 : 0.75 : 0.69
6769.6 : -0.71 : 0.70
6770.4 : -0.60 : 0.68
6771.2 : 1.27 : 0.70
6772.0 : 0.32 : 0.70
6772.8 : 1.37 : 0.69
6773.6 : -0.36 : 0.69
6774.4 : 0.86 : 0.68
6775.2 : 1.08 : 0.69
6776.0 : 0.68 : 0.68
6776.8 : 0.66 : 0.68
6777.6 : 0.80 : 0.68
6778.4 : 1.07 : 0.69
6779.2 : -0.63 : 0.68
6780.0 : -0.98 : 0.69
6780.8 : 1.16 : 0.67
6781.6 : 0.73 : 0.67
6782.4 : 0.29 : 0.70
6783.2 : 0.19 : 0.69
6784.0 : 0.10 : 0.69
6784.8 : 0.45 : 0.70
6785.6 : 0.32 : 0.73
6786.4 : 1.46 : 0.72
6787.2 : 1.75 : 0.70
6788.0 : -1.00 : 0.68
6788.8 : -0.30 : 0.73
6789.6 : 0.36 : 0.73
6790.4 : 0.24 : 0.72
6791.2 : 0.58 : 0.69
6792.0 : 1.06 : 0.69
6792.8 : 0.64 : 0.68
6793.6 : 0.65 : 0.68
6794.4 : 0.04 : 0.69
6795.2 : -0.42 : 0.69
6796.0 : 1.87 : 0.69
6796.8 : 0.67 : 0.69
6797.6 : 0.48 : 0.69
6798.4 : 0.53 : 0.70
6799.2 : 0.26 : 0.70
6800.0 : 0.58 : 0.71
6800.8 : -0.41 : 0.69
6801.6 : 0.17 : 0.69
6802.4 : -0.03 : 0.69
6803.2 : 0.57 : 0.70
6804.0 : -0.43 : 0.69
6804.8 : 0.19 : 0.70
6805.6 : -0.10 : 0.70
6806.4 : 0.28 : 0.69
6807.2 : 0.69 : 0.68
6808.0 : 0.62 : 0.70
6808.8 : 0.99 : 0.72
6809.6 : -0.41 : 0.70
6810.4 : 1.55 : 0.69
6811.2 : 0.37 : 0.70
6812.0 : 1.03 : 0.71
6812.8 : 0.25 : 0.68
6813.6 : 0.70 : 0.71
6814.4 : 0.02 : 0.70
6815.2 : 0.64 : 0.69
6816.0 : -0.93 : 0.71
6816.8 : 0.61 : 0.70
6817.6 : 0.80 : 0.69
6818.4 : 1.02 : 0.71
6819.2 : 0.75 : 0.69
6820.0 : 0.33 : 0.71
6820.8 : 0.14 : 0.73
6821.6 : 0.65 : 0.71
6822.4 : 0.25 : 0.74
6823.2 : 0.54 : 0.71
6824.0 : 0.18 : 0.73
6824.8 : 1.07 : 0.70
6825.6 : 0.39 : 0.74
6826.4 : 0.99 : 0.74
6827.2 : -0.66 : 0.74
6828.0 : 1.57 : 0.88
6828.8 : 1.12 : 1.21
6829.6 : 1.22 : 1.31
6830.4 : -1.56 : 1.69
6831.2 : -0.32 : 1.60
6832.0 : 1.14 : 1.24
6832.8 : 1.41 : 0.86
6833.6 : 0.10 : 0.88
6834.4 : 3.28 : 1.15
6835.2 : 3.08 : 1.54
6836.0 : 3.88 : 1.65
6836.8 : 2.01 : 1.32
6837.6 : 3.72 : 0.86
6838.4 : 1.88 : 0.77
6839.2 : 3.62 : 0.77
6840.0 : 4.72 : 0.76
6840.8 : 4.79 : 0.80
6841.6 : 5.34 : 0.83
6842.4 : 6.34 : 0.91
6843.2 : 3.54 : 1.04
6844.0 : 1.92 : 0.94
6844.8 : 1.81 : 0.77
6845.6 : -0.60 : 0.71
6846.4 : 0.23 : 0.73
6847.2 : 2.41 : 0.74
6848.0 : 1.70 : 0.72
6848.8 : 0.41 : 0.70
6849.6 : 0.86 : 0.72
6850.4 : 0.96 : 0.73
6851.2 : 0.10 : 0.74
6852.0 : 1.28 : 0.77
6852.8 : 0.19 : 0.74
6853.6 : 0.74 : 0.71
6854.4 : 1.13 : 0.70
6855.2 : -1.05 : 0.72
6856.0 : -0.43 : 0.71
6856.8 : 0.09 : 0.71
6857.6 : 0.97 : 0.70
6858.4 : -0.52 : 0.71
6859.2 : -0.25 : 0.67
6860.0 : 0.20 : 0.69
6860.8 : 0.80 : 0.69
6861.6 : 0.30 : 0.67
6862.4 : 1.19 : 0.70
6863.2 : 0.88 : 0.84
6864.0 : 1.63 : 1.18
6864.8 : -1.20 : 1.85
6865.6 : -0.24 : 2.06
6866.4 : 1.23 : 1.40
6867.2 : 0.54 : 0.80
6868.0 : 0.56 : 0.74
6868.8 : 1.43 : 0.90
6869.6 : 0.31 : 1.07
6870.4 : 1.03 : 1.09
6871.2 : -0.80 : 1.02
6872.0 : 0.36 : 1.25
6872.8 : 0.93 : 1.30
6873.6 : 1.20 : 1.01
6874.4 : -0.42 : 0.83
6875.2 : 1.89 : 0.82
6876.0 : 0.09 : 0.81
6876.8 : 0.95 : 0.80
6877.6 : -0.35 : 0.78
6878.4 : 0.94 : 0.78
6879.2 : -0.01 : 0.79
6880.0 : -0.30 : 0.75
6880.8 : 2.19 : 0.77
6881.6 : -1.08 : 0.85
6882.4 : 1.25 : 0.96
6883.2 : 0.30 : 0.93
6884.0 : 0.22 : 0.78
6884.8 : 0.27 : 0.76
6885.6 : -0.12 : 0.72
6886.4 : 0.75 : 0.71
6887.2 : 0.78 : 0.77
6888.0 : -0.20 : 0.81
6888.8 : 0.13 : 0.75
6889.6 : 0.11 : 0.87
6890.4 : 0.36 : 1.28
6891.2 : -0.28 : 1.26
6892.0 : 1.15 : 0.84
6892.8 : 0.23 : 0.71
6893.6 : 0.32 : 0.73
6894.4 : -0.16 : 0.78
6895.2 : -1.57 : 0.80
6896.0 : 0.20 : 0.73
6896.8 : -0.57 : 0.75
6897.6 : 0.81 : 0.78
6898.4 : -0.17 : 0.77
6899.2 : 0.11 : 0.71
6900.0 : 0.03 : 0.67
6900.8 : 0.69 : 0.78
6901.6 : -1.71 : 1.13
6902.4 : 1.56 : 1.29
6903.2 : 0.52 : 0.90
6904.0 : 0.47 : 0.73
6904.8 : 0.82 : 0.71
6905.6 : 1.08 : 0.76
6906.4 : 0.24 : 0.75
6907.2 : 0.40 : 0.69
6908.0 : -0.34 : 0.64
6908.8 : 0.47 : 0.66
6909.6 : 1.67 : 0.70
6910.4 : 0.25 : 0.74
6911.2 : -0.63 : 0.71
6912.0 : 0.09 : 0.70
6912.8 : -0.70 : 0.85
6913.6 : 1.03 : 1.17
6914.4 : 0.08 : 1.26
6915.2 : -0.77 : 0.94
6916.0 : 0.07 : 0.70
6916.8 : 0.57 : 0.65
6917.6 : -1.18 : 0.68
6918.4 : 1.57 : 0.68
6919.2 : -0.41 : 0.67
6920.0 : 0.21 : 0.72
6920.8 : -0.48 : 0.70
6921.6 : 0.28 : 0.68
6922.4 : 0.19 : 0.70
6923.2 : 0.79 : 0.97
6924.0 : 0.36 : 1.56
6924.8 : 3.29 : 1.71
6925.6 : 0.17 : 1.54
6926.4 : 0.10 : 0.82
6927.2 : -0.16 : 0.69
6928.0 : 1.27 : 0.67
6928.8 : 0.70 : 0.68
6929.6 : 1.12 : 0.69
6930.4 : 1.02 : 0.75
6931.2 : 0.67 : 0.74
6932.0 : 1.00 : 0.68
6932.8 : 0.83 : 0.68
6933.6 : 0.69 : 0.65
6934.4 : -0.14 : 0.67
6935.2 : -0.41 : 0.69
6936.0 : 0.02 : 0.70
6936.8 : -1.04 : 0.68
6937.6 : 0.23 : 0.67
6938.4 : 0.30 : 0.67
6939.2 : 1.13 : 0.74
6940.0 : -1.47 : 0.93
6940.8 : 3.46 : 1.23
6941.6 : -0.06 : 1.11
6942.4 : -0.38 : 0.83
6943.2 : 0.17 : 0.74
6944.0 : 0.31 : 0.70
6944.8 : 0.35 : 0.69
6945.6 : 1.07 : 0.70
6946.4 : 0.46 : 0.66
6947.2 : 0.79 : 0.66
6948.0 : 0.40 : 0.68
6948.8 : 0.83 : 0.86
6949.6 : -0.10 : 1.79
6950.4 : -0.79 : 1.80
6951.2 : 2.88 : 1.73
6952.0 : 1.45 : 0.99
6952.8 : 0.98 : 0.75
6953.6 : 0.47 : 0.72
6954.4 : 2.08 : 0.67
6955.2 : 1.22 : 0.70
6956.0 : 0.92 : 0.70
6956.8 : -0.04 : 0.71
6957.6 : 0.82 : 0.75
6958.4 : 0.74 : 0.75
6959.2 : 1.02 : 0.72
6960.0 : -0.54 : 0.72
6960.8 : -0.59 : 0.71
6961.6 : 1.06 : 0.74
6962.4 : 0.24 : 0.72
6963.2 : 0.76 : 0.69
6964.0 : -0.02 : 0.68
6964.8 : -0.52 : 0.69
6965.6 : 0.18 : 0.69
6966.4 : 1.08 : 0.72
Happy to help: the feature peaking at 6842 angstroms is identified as [O II] 3727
